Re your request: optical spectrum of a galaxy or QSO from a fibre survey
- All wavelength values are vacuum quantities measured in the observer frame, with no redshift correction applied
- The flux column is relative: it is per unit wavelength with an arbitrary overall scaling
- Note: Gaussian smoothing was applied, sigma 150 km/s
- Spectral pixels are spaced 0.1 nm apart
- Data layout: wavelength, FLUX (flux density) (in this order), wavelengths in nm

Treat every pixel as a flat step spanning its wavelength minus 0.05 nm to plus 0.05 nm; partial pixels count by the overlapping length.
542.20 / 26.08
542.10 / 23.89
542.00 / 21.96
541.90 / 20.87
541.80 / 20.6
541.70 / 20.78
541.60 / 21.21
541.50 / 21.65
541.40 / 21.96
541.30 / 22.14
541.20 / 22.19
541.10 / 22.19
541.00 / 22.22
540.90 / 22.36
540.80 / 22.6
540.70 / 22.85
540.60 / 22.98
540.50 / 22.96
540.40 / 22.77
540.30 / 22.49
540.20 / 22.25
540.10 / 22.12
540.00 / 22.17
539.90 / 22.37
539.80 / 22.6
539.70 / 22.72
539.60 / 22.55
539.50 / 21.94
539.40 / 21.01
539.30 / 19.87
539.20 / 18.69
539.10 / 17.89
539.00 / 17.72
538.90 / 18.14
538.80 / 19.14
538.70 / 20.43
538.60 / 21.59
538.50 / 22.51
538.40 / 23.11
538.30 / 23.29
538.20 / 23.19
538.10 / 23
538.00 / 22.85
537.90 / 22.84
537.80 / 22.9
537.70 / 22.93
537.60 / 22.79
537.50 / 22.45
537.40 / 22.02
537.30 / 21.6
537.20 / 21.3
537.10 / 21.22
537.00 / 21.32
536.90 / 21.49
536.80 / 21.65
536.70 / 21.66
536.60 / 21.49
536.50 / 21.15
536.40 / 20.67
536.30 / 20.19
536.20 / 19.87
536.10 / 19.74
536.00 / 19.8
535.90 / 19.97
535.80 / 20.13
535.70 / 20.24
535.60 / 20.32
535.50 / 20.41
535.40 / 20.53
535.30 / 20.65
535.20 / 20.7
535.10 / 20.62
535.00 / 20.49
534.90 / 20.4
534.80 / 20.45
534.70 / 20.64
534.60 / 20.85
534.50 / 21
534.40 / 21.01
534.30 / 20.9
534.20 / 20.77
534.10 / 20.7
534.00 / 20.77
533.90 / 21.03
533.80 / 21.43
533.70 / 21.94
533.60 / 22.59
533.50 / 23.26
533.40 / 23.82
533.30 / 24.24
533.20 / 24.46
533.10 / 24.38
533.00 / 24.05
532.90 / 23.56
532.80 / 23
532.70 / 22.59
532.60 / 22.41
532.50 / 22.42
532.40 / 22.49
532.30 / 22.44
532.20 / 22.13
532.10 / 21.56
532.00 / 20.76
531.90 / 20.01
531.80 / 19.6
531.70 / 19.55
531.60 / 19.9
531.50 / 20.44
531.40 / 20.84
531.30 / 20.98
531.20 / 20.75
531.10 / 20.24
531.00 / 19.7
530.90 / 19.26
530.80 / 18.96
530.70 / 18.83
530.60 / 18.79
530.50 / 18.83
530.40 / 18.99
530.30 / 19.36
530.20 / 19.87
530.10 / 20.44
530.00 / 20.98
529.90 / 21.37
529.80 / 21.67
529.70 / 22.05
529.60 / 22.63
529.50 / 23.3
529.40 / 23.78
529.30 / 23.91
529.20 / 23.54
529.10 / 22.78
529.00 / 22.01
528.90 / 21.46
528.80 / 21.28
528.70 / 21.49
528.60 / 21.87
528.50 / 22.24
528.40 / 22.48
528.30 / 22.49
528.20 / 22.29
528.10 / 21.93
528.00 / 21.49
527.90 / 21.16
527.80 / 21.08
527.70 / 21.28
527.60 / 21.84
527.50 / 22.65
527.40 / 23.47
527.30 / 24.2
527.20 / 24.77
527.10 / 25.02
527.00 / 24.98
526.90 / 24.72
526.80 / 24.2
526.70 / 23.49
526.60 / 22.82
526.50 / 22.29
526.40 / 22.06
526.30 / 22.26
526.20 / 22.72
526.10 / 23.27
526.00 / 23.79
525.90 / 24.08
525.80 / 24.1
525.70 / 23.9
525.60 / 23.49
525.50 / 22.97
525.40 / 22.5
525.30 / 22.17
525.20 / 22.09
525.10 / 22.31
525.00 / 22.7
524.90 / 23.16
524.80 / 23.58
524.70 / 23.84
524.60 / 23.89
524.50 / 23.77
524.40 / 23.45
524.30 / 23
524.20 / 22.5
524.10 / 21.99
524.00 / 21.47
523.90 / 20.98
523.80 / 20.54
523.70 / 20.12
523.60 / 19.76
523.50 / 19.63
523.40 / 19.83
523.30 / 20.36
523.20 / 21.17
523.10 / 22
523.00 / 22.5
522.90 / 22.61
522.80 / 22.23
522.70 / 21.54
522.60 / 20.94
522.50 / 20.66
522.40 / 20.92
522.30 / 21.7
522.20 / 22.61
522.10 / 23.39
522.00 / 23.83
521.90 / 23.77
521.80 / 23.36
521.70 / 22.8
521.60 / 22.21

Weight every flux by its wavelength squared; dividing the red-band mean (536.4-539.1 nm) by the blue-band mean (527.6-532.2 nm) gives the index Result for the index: 1.1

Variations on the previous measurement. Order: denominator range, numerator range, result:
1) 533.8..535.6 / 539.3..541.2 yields 1.10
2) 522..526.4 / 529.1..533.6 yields 0.99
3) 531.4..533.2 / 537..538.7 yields 1.04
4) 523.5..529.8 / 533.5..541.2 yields 0.98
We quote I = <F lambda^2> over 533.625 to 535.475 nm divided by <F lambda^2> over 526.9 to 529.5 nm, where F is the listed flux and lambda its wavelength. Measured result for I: 0.94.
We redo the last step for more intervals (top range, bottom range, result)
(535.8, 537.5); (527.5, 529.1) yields 0.99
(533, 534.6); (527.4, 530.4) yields 1.03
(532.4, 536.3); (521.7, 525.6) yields 1.01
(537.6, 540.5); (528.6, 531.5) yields 1.07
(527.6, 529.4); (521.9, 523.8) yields 1.05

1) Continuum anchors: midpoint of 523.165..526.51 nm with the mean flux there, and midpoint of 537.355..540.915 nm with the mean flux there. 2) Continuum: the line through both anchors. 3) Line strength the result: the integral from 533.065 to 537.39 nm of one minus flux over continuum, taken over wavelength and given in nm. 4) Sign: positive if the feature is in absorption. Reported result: 0.15 nm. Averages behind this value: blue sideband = 22.4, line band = 21.2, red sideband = 21.8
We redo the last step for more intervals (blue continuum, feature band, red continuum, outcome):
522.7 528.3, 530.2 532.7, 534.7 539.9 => 0.16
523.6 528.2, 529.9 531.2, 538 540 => 0.15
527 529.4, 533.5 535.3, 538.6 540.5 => 0.06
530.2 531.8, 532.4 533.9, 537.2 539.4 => -0.21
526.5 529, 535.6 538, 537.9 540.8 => 0.06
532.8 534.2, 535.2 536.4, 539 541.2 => 0.12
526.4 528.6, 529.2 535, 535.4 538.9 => 0.21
